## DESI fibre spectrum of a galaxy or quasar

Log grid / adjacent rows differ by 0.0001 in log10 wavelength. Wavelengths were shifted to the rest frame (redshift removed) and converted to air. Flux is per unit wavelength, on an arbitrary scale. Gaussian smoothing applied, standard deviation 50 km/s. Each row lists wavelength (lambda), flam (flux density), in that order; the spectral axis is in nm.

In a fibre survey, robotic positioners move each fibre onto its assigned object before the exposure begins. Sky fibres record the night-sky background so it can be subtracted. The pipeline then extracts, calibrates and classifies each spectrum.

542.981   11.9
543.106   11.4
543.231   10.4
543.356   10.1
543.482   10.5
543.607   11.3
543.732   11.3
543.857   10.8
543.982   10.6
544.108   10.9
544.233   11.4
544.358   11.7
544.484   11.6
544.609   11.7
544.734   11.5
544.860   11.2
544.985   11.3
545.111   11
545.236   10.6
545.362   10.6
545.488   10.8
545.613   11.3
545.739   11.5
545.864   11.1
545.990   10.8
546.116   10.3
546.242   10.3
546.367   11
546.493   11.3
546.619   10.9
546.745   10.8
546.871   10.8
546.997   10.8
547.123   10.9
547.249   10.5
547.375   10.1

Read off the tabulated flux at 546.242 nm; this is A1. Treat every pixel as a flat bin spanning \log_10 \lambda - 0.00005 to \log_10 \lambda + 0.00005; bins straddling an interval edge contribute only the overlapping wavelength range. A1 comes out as 10.3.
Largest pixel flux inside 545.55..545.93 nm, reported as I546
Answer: 11.5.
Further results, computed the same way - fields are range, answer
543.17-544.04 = 11.3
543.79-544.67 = 11.7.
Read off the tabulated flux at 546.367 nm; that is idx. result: 11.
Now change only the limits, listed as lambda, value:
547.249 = 10.5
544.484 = 11.6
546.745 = 10.8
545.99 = 10.8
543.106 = 11.4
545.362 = 10.6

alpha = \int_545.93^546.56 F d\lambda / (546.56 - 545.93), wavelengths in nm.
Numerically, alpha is 10.7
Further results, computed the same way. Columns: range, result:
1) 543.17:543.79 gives 10.7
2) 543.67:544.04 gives 10.9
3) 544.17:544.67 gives 11.6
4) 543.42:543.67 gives 10.9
